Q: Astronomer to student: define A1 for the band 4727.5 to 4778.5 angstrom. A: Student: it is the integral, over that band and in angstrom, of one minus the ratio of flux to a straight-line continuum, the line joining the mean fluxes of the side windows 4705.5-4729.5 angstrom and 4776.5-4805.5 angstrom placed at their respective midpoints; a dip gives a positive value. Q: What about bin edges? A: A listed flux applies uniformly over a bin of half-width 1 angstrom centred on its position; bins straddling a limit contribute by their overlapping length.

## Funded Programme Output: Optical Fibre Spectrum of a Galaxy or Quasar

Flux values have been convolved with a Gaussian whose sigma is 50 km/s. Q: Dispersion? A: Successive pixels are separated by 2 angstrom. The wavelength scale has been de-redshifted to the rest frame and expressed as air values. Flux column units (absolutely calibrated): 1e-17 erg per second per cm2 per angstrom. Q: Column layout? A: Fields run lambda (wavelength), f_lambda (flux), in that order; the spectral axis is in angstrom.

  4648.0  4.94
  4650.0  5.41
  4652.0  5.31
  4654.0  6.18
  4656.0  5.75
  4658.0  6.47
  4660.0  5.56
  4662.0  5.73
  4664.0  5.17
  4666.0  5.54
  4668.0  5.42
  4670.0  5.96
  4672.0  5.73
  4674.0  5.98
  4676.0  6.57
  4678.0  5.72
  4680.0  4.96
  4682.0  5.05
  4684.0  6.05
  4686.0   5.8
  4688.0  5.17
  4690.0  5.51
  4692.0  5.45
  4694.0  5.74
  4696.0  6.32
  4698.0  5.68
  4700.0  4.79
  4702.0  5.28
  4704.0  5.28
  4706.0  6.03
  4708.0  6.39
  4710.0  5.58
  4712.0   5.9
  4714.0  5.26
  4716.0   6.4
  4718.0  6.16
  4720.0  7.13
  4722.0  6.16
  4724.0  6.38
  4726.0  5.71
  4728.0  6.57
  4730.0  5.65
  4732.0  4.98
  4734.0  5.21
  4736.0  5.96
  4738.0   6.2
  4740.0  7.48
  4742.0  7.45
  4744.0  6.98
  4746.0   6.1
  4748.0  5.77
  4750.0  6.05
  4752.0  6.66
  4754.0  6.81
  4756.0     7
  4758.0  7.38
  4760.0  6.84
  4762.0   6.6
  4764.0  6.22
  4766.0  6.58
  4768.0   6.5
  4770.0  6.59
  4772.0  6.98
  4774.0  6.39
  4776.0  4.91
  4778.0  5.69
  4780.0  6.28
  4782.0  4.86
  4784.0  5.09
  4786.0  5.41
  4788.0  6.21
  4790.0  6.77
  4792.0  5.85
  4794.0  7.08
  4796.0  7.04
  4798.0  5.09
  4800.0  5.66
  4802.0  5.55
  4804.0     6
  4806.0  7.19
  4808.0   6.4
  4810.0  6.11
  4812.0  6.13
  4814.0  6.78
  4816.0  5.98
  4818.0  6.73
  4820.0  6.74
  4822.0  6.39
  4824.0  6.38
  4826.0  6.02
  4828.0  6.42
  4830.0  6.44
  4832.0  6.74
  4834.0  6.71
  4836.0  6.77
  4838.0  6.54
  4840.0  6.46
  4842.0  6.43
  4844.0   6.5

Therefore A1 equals -3.0 angstrom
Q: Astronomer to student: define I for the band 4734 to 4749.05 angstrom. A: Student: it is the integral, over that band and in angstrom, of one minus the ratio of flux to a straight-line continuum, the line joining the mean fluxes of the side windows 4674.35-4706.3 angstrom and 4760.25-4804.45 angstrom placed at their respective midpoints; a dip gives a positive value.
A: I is -1.6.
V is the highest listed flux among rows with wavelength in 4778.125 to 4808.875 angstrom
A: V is 7.19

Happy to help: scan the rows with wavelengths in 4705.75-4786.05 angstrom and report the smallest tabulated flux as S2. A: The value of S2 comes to 4.86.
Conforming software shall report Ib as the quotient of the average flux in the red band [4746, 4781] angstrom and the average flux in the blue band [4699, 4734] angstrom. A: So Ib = 1.10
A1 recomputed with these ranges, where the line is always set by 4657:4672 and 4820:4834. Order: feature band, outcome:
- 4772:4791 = 1.3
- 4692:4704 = 0.7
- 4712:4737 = 0.0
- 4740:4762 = -2.3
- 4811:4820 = -0.1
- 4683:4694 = 0.4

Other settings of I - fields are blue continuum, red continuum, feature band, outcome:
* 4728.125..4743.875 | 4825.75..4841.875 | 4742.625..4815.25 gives 0.9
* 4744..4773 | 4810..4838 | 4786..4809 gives 1.0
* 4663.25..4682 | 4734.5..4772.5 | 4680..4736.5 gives 3.0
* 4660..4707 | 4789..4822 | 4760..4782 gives -0.4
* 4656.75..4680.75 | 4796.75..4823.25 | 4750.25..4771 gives -2.2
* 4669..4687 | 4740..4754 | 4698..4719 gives 1.5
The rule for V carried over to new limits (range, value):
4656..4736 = 7.13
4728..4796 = 7.48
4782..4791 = 6.77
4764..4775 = 6.98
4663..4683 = 6.57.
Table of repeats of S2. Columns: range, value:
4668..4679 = 5.42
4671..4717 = 4.79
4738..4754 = 5.77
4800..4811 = 5.55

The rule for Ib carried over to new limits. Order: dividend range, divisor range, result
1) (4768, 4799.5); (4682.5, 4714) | 1.07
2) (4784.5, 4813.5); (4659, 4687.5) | 1.09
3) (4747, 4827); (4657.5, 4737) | 1.09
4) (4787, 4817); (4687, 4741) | 1.07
